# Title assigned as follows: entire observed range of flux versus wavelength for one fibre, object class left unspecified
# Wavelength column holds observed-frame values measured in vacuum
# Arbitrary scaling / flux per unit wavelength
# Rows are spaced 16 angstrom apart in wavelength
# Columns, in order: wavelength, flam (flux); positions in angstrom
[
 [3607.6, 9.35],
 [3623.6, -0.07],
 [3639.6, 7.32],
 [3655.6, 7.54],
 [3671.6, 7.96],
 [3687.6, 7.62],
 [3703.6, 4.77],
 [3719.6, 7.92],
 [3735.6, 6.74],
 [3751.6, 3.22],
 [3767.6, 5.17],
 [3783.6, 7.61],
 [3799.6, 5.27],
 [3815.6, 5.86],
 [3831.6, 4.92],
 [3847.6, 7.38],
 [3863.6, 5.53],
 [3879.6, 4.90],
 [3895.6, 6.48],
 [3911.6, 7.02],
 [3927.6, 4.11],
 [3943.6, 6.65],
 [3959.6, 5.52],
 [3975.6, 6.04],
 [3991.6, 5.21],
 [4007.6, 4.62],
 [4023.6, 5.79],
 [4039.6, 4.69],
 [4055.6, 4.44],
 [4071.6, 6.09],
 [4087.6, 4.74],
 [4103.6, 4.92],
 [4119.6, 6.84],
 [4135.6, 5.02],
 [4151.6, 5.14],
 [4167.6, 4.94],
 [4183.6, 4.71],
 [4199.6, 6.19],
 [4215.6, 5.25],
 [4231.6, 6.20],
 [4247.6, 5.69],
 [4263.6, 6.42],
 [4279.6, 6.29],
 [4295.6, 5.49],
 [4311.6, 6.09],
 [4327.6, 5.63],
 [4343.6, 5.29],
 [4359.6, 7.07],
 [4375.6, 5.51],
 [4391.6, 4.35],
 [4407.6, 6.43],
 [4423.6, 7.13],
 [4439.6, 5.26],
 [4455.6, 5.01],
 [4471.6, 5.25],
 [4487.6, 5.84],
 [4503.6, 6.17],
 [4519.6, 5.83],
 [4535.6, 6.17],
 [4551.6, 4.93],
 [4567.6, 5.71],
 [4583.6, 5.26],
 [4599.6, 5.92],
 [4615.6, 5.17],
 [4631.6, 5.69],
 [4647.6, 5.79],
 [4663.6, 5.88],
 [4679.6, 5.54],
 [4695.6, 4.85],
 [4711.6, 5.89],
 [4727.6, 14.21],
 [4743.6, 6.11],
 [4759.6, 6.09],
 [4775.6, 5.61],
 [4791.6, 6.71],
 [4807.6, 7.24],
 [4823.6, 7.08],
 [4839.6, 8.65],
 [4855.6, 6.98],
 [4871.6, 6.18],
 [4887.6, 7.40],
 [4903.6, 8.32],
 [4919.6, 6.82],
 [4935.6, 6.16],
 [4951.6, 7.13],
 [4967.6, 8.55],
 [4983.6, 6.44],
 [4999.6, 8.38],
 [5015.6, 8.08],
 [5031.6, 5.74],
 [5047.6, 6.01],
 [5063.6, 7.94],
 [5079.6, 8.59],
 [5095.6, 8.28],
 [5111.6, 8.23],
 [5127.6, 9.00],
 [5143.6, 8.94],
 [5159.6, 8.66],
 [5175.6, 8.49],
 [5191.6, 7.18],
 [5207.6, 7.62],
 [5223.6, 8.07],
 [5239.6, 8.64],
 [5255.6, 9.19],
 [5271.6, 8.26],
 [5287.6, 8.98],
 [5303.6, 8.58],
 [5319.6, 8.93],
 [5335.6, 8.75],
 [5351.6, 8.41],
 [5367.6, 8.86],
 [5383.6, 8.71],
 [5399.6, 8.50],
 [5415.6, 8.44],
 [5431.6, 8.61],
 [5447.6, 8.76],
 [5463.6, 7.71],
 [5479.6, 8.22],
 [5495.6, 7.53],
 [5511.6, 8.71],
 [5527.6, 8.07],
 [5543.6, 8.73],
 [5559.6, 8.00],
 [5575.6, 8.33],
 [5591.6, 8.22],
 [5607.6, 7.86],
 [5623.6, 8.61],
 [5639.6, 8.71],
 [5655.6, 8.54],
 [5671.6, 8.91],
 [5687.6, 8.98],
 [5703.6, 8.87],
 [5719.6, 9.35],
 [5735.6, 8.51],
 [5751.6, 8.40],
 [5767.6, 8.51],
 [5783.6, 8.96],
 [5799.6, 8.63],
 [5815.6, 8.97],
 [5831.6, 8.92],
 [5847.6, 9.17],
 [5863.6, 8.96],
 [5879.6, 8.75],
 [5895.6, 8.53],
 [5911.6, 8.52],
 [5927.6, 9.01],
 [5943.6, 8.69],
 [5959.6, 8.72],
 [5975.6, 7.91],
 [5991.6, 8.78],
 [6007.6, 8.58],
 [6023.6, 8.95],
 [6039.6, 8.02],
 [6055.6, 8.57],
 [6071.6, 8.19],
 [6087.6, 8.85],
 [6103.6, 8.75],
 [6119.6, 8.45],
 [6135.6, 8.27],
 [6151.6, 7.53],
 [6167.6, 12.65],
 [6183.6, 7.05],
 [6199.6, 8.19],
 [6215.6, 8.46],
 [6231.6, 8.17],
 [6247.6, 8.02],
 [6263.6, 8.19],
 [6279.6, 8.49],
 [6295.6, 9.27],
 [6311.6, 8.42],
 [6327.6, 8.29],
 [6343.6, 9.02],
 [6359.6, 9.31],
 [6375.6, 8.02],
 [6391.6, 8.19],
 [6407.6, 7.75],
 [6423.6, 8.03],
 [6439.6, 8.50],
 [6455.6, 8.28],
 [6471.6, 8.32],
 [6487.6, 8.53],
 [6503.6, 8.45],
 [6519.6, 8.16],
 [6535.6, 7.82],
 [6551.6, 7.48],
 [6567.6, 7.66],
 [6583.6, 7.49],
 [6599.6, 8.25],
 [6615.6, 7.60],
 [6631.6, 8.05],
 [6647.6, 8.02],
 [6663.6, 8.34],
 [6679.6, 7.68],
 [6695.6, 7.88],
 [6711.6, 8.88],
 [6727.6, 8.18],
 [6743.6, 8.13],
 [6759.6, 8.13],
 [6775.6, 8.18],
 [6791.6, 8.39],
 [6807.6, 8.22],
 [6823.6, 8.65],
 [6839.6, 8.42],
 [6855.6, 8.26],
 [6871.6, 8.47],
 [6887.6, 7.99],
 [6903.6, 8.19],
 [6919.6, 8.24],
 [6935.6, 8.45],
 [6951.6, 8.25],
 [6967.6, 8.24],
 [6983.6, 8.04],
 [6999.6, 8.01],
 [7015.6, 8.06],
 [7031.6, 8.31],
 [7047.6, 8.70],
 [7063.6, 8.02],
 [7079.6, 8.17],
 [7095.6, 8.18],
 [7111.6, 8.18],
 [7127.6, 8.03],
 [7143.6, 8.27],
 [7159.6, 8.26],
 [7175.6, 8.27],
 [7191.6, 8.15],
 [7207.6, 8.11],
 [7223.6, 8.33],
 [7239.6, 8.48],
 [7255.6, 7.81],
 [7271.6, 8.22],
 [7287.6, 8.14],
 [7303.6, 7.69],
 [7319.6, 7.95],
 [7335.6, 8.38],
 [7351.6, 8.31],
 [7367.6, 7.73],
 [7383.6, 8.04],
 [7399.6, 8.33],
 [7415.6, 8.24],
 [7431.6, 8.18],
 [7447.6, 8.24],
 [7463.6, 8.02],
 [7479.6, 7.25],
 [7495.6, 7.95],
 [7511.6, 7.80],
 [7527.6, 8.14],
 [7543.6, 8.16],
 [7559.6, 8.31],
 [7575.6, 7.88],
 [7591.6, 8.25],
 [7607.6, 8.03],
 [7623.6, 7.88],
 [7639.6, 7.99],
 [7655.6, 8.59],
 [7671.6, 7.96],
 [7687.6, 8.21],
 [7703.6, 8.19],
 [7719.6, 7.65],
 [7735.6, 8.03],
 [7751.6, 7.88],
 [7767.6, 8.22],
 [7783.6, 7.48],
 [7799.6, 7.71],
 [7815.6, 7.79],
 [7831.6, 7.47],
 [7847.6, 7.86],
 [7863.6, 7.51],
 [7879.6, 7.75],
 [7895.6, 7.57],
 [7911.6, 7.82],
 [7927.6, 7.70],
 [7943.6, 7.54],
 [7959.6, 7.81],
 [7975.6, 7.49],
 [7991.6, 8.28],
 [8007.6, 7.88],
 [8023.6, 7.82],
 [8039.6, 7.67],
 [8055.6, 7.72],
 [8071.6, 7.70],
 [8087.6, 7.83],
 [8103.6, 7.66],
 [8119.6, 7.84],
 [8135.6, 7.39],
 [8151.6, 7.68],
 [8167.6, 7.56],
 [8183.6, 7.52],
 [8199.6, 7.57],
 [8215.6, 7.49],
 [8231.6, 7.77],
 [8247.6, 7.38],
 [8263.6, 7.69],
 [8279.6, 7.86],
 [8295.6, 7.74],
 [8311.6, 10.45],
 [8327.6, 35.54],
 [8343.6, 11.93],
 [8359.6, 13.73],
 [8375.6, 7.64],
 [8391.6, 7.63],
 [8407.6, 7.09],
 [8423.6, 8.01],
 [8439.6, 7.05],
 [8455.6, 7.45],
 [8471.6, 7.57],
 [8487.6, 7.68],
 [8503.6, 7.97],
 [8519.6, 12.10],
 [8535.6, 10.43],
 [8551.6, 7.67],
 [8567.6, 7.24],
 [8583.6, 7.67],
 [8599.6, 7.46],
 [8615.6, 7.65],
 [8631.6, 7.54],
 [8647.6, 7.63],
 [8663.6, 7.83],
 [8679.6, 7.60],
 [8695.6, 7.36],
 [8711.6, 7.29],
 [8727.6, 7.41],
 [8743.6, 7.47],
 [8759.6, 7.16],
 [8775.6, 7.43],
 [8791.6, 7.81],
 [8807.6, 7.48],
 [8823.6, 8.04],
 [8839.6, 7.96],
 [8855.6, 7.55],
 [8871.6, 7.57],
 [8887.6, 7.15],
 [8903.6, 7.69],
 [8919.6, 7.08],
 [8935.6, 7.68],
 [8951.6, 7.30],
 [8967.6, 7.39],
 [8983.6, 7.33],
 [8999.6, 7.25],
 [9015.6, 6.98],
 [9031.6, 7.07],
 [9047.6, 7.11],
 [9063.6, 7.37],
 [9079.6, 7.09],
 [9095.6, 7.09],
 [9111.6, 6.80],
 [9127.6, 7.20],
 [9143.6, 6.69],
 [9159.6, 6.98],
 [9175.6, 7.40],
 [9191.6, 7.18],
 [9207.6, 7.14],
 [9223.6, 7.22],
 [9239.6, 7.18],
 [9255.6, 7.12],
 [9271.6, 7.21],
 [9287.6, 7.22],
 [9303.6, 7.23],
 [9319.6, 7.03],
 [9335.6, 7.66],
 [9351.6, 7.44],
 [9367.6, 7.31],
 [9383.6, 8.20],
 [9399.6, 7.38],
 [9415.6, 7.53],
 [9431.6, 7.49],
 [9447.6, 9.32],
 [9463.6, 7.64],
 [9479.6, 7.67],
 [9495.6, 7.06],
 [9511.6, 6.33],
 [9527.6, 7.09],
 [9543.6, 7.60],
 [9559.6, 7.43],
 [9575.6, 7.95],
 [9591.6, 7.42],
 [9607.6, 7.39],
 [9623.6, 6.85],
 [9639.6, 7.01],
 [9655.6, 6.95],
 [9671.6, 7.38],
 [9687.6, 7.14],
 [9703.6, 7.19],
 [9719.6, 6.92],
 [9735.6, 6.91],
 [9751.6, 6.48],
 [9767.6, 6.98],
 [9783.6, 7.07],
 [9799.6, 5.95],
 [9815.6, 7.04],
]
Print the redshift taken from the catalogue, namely 0.27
